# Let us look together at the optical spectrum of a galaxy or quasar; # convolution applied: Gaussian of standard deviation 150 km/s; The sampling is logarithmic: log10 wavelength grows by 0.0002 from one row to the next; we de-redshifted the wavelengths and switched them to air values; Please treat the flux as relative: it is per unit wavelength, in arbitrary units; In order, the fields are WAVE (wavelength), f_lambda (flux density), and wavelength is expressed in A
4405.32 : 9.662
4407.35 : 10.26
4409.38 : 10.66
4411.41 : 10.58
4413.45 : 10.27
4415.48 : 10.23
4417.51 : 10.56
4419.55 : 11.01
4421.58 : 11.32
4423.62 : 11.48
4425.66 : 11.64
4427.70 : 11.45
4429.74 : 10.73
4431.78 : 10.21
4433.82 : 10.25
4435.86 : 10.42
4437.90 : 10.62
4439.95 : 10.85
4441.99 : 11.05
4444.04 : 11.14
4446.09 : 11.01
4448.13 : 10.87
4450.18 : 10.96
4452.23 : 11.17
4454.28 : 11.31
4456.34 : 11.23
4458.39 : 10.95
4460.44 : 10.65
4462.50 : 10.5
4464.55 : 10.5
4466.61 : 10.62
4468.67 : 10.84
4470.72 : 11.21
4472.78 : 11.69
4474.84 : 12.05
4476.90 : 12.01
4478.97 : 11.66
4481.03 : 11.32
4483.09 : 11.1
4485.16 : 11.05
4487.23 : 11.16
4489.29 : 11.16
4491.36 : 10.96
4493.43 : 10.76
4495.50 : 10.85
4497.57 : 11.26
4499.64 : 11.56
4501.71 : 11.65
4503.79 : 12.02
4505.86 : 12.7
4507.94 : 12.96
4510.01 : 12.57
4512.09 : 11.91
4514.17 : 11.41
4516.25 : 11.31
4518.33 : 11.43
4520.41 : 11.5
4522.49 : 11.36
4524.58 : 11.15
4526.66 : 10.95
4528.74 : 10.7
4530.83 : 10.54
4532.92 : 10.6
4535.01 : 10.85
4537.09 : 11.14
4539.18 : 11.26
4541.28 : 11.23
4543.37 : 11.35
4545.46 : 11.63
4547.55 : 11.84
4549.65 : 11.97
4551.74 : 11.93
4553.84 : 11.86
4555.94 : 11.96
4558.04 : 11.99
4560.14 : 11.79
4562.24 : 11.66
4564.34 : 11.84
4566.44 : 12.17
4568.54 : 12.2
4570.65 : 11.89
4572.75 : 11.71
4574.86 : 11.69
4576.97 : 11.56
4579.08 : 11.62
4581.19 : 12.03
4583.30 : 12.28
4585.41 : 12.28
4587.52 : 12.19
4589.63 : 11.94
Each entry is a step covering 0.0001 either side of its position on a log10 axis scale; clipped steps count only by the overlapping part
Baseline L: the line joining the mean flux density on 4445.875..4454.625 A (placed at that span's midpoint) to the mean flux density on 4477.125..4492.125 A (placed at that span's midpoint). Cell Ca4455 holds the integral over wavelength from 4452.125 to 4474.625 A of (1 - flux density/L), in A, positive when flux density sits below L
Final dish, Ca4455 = 0.3 A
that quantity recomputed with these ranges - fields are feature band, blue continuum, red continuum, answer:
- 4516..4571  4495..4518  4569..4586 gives 1.8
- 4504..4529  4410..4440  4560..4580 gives -0.6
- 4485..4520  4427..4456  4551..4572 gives -0.6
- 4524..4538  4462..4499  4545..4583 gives 0.9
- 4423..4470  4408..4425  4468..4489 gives 0.8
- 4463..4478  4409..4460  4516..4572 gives -0.2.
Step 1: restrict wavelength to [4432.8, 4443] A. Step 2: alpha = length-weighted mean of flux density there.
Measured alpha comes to 10.6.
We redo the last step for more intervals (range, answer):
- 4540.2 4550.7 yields 11.6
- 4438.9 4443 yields 10.9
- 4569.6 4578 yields 11.7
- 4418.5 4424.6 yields 11.3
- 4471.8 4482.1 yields 11.7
